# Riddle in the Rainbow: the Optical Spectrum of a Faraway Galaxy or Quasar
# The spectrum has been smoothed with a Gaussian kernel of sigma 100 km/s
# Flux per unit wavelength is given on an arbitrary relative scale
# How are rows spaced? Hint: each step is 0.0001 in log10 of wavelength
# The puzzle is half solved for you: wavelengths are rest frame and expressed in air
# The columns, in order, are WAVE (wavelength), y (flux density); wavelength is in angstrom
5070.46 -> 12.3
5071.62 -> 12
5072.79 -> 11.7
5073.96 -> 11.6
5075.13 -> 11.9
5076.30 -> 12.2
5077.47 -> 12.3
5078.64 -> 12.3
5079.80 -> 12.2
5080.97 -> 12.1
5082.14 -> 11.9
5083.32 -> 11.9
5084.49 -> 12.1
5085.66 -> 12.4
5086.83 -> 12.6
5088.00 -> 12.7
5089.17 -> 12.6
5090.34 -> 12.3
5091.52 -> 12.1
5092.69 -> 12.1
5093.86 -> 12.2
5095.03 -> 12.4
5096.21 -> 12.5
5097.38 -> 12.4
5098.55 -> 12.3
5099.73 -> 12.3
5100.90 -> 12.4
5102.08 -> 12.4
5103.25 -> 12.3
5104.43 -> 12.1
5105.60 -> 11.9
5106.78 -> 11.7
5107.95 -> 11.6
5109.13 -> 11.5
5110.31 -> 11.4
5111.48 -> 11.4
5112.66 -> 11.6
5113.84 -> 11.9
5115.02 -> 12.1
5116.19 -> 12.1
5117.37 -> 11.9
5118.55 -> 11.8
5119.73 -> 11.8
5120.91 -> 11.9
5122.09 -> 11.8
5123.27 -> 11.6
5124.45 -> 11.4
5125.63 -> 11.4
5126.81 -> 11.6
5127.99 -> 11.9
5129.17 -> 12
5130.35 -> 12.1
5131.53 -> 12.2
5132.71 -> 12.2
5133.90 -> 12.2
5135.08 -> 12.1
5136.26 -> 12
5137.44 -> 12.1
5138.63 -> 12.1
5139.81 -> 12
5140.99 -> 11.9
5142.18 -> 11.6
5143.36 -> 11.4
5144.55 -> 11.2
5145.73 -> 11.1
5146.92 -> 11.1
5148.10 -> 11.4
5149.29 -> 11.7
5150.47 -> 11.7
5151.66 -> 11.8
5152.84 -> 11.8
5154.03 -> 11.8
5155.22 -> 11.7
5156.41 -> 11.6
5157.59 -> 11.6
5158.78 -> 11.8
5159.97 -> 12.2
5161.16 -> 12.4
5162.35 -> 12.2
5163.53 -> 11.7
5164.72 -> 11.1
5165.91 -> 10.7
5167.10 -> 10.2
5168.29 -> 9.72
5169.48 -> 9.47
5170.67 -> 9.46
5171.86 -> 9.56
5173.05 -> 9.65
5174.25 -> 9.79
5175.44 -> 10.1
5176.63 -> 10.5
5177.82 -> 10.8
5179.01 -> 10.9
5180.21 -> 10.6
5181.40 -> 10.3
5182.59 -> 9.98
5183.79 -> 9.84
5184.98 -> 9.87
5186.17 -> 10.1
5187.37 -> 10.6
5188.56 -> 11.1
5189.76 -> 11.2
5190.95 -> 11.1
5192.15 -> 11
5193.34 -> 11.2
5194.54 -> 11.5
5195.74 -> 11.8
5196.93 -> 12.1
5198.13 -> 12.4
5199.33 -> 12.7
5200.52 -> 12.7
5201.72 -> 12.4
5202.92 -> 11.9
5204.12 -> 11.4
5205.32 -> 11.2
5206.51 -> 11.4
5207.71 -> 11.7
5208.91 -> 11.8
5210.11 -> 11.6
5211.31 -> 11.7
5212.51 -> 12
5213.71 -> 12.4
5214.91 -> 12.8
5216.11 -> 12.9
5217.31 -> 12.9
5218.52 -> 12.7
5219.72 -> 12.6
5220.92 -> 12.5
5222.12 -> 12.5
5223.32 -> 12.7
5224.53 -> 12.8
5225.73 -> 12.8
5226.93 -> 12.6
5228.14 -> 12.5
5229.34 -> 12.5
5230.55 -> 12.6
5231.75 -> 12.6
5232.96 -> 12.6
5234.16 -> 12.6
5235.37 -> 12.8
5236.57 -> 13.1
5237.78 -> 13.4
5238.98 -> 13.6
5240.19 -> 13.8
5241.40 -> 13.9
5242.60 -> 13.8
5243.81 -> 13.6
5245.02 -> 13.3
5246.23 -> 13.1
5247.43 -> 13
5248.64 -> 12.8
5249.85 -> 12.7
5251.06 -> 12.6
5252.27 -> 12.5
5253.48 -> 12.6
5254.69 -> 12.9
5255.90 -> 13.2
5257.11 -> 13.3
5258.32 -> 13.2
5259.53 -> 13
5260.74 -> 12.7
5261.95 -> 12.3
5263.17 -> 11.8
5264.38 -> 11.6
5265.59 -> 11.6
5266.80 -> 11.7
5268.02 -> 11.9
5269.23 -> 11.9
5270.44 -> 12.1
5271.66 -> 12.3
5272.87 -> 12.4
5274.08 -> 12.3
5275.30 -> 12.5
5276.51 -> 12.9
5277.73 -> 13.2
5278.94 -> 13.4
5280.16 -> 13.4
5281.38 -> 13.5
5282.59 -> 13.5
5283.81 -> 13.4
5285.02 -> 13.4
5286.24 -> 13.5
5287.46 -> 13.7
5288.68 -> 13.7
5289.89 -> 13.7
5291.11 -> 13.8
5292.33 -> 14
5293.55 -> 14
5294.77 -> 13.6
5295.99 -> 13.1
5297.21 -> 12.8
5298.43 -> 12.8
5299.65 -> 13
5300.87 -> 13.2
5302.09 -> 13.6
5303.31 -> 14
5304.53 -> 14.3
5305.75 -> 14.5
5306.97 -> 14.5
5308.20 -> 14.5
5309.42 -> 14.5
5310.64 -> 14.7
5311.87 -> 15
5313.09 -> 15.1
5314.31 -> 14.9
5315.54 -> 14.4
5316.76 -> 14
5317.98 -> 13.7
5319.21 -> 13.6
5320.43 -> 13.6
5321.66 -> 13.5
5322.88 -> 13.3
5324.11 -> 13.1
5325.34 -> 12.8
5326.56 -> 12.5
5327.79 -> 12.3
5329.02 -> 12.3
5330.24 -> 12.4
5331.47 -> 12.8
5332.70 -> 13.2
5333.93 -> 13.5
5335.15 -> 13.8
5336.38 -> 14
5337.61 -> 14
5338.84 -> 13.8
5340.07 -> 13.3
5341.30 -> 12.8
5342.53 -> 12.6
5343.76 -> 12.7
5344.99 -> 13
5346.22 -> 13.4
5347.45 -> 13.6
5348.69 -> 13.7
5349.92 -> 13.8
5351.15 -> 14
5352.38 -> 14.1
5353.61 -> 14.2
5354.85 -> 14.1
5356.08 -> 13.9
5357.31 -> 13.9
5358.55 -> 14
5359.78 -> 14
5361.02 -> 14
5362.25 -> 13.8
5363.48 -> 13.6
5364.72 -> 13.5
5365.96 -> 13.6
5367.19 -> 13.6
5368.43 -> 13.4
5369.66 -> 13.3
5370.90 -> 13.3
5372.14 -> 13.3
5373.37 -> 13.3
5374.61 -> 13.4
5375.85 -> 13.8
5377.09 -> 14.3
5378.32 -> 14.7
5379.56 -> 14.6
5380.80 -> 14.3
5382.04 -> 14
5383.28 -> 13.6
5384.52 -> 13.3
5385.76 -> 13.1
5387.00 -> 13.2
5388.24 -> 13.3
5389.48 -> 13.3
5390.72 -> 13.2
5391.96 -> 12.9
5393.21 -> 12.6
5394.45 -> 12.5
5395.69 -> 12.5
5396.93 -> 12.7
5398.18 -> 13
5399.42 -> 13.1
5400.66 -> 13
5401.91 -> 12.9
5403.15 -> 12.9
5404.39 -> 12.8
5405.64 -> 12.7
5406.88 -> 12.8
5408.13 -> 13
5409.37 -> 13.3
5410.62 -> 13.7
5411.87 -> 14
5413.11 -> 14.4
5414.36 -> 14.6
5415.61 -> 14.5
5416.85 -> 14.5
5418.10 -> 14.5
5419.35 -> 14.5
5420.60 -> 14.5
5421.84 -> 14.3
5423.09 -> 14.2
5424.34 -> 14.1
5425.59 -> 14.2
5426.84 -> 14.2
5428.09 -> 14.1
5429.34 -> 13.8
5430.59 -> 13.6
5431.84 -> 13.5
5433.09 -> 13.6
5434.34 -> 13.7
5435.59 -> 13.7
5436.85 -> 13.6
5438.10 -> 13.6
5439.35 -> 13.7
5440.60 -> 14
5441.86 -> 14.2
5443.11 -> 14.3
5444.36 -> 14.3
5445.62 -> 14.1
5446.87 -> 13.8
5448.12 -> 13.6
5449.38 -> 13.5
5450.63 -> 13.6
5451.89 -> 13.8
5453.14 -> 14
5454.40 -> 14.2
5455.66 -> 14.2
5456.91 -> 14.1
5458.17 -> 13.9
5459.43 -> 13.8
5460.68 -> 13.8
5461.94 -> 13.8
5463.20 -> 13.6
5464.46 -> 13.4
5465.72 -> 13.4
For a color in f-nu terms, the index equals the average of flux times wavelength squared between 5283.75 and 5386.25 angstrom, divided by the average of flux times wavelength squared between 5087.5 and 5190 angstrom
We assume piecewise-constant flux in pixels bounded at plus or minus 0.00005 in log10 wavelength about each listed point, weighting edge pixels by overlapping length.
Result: 1.28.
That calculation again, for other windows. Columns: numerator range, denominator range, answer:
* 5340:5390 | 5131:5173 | 1.29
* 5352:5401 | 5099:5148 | 1.26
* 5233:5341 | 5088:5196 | 1.22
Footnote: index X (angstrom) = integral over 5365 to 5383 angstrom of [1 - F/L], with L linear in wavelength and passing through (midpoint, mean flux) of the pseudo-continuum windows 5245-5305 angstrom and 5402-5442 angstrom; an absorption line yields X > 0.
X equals -0.30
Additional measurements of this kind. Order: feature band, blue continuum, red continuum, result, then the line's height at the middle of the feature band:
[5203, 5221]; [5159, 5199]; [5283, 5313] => -0.71 angstrom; 11.6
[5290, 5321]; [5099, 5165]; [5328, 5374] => -1.93 angstrom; 13.1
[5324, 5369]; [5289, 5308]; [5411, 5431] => 1.50 angstrom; 13.9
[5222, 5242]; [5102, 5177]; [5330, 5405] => -1.02 angstrom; 12.3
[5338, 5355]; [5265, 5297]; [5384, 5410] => -0.67 angstrom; 13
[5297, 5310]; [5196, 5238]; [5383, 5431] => -0.92 angstrom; 12.9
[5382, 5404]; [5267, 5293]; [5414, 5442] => 1.23 angstrom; 13.8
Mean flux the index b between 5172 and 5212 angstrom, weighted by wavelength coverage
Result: 11.1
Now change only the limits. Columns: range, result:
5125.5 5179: 11.3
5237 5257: 13.2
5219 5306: 13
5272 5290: 13.2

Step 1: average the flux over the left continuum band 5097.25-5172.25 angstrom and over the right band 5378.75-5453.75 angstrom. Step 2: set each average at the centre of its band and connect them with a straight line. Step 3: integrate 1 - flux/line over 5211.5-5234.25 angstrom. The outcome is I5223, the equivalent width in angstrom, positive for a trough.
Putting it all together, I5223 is -0.6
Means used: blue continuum 11.6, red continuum 13.7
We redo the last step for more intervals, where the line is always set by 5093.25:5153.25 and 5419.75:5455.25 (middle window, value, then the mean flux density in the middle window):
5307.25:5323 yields -1.35 angstrom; 14.2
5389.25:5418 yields 0.90 angstrom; 13.3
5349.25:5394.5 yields -0.54 angstrom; 13.7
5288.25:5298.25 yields -0.44 angstrom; 13.6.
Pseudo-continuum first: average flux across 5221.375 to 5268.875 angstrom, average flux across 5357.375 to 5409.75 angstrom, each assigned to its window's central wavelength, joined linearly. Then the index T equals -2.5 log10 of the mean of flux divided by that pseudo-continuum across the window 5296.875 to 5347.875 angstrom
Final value -0.04 mag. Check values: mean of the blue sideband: 12.8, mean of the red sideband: 13.4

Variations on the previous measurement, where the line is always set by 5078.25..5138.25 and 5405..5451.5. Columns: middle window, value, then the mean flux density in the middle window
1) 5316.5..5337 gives 0.010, 13.2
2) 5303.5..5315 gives -0.112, 14.6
